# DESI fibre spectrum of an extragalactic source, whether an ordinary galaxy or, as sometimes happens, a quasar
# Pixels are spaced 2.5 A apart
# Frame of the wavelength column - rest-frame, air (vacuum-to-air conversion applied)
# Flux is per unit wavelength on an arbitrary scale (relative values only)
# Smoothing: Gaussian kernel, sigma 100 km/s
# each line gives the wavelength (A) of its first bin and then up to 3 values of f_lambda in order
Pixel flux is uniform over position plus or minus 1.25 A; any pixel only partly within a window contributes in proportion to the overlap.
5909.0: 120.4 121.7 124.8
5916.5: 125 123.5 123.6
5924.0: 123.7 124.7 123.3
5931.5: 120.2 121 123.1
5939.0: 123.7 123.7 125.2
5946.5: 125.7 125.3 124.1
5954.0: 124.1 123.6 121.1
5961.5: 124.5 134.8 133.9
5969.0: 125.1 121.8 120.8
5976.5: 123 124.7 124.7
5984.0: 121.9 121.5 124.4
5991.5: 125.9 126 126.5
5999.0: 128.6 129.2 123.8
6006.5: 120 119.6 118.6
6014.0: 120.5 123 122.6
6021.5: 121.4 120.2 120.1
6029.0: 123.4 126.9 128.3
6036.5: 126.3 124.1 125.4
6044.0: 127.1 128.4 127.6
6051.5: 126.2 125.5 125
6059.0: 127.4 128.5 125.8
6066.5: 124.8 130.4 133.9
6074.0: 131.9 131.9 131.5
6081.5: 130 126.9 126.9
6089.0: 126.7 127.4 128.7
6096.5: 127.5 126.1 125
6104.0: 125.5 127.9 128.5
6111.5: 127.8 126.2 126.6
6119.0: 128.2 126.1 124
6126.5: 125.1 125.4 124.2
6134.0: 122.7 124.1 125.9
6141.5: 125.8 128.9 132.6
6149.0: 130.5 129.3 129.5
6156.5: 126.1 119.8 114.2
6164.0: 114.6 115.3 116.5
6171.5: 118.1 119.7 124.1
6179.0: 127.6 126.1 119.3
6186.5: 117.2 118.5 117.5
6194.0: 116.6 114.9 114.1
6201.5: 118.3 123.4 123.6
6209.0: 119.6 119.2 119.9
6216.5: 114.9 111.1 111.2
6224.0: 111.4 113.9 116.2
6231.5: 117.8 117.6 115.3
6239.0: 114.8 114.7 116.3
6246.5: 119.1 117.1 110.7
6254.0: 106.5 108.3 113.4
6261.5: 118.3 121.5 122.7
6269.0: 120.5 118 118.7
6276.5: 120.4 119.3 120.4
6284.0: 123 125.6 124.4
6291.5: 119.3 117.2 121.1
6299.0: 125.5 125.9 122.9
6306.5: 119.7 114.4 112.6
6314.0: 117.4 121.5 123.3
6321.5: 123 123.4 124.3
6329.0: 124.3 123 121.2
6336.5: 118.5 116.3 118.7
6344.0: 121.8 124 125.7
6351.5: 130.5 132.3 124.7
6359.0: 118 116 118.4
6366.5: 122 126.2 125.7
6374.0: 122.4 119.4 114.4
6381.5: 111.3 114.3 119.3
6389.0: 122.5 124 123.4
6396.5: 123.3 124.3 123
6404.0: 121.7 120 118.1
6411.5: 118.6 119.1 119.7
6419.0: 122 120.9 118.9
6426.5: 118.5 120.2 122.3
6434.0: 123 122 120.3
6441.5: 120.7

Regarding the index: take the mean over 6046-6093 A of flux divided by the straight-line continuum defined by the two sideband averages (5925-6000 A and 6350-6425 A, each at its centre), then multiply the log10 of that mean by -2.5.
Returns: -0.04 mag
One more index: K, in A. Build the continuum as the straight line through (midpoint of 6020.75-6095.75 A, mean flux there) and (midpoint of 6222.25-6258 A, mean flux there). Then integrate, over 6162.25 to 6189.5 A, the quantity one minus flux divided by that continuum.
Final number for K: -0.2 A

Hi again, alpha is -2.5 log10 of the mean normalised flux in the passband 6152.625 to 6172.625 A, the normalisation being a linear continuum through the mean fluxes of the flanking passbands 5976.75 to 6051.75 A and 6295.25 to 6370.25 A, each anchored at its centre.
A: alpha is 0.034 mag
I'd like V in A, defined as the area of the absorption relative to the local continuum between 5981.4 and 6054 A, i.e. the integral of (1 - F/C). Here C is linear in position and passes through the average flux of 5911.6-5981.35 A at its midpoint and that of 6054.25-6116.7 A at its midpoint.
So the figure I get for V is 1.12 A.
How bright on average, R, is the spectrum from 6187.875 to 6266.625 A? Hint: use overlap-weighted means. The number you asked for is 116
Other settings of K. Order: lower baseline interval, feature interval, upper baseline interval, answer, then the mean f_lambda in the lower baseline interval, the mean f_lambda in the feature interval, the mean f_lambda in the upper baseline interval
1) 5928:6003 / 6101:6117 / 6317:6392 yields -0.4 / 125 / 127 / 122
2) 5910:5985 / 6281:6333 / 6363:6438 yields -0.1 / 124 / 122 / 121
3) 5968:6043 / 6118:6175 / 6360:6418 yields -0.6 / 124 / 124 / 120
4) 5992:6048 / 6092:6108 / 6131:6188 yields -0.4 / 124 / 127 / 123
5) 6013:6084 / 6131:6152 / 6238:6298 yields -0.7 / 126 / 127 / 118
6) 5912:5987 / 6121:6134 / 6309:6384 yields -0.2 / 124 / 125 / 121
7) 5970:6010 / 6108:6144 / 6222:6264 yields -2.1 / 124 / 126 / 115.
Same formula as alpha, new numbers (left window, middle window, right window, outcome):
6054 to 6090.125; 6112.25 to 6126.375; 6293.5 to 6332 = 0.01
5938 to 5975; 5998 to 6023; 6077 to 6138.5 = 0.03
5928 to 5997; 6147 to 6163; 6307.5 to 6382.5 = -0.02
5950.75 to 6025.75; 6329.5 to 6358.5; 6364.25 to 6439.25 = -0.02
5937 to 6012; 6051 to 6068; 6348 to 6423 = -0.02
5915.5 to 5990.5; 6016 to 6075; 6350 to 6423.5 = -0.02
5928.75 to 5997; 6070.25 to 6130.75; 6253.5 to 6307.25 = -0.05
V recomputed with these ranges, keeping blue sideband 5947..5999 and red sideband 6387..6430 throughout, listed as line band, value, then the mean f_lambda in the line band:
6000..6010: 0.1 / 123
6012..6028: 0.4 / 121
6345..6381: -0.3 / 123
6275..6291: 0.0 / 122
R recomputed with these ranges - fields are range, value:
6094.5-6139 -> 126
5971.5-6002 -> 125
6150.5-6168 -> 121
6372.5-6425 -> 120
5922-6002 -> 125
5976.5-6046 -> 124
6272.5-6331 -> 121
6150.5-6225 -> 119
